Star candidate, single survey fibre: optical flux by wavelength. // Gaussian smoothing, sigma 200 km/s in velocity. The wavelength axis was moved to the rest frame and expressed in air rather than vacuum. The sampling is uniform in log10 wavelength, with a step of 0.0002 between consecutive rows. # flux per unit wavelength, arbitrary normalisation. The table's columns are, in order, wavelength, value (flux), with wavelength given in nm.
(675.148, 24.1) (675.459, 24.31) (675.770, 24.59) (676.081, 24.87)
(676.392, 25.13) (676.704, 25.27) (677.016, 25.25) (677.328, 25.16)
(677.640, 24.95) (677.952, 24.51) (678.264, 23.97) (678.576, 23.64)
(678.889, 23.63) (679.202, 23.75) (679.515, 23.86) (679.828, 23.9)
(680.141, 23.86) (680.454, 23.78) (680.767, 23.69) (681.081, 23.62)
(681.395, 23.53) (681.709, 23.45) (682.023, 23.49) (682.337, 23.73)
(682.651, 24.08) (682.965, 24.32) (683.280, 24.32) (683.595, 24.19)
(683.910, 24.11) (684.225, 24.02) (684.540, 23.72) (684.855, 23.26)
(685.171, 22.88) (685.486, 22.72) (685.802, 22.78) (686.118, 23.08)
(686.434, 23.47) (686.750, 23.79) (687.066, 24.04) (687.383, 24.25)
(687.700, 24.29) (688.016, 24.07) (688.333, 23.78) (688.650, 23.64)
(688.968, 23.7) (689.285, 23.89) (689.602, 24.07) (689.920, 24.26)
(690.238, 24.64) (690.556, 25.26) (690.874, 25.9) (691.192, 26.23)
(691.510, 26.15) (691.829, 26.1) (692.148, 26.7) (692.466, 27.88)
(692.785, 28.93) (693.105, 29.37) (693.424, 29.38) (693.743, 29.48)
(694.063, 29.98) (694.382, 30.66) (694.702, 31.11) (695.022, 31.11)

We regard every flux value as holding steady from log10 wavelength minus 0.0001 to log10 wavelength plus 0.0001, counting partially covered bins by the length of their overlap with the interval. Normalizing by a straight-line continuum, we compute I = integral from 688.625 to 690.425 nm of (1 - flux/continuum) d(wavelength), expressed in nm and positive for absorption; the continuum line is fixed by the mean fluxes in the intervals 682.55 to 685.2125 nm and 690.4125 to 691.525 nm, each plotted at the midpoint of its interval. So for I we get 0.10 nm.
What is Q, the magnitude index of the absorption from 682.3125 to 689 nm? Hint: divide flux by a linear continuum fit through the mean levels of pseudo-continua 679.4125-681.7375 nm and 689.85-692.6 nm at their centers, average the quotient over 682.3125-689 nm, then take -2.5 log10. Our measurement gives 0.05 mag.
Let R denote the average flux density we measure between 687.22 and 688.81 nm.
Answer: 24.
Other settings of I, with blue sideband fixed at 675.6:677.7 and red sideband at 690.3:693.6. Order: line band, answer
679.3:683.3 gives 0.29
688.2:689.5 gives 0.14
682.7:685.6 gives 0.26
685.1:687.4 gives 0.26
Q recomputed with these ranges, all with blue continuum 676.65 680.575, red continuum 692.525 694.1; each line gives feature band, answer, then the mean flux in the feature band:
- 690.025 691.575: 0.11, 25.6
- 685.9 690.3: 0.15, 23.9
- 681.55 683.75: 0.07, 23.9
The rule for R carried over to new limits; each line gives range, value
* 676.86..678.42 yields 24.8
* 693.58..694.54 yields 30.1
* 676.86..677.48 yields 25.2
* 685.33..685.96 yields 22.7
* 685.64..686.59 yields 23.1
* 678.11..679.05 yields 23.7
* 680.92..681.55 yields 23.5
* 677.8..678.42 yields 24.3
